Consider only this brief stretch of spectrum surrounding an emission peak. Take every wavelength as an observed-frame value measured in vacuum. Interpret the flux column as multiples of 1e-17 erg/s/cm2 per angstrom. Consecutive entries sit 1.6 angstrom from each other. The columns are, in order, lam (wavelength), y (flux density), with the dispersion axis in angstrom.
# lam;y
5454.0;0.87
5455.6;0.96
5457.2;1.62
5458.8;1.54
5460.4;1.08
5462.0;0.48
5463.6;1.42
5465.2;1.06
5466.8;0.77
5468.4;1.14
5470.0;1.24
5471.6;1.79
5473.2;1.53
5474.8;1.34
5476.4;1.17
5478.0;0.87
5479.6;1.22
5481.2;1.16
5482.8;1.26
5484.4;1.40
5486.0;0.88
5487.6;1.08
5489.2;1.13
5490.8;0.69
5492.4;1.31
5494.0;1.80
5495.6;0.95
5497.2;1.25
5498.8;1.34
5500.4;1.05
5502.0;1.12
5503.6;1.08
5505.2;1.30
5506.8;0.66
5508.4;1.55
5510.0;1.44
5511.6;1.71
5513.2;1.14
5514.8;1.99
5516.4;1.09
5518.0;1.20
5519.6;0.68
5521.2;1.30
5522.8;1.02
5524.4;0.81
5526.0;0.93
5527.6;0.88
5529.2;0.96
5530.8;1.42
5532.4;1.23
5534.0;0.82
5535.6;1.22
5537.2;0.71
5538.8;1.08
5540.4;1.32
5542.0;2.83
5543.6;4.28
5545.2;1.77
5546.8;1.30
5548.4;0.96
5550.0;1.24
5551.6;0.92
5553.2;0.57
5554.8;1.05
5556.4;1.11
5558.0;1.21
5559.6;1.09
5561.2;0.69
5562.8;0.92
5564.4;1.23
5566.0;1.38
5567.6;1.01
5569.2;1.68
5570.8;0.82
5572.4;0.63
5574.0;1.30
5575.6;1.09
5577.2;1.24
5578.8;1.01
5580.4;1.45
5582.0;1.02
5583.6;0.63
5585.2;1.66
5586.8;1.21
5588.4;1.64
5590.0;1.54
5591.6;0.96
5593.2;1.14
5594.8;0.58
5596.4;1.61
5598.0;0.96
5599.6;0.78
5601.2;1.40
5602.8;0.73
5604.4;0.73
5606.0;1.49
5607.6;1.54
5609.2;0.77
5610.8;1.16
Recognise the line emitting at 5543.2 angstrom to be H-beta 4861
